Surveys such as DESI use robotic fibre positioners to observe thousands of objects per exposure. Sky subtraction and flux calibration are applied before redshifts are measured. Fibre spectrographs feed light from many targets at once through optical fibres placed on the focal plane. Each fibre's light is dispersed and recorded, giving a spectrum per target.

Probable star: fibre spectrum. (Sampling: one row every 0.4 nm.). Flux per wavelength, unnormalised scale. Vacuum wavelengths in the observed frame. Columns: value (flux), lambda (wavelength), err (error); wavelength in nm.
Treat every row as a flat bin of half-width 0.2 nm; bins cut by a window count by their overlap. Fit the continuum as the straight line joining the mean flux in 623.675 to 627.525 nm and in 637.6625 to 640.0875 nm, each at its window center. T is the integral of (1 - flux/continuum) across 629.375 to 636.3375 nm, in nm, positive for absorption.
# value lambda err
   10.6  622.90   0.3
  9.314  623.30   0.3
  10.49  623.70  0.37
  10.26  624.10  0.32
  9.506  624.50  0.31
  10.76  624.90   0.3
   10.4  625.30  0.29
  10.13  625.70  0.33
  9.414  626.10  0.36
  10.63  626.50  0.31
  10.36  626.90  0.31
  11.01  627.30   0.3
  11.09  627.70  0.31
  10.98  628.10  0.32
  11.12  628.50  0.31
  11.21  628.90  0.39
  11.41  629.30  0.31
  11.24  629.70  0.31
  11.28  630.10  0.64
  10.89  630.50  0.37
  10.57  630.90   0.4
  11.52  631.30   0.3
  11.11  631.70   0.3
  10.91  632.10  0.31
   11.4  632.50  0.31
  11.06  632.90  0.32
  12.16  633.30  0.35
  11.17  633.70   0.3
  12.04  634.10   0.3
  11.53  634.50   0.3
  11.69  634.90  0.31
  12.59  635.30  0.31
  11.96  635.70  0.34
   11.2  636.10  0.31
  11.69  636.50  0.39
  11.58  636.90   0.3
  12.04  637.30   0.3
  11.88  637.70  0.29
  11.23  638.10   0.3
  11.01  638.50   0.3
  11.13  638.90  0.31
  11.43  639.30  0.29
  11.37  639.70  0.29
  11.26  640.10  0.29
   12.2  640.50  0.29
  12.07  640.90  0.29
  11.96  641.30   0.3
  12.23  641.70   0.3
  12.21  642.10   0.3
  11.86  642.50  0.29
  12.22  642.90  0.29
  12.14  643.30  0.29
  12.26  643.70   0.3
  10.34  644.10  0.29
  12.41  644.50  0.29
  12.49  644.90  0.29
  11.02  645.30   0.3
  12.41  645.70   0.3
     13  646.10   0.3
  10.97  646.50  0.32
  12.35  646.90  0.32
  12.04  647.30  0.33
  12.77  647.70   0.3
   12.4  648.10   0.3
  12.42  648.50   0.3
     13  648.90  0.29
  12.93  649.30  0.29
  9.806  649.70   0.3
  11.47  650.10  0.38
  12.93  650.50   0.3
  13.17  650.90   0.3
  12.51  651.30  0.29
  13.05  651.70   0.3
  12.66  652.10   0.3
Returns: -0.38 nm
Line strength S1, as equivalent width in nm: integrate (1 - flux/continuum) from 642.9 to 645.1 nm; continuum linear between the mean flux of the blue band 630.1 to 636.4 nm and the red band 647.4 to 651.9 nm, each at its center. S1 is 0.02 nm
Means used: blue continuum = 11.5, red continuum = 12.4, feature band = 12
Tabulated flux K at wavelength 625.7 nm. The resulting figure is 10.13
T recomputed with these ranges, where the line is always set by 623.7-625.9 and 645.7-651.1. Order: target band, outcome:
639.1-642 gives -0.05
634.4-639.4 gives -0.15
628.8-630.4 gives -0.09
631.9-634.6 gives -0.12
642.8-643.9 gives -0.04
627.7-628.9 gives -0.06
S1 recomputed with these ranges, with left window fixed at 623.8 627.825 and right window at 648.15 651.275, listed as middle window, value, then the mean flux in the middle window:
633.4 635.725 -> -0.165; 11.8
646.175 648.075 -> -0.011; 12.1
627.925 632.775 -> -0.193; 11.1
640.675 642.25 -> -0.069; 12.1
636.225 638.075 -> -0.076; 11.7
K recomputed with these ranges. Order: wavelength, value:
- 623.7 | 10.49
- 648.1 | 12.4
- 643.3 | 12.14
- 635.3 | 12.59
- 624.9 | 10.76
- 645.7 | 12.41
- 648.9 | 13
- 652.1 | 12.66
